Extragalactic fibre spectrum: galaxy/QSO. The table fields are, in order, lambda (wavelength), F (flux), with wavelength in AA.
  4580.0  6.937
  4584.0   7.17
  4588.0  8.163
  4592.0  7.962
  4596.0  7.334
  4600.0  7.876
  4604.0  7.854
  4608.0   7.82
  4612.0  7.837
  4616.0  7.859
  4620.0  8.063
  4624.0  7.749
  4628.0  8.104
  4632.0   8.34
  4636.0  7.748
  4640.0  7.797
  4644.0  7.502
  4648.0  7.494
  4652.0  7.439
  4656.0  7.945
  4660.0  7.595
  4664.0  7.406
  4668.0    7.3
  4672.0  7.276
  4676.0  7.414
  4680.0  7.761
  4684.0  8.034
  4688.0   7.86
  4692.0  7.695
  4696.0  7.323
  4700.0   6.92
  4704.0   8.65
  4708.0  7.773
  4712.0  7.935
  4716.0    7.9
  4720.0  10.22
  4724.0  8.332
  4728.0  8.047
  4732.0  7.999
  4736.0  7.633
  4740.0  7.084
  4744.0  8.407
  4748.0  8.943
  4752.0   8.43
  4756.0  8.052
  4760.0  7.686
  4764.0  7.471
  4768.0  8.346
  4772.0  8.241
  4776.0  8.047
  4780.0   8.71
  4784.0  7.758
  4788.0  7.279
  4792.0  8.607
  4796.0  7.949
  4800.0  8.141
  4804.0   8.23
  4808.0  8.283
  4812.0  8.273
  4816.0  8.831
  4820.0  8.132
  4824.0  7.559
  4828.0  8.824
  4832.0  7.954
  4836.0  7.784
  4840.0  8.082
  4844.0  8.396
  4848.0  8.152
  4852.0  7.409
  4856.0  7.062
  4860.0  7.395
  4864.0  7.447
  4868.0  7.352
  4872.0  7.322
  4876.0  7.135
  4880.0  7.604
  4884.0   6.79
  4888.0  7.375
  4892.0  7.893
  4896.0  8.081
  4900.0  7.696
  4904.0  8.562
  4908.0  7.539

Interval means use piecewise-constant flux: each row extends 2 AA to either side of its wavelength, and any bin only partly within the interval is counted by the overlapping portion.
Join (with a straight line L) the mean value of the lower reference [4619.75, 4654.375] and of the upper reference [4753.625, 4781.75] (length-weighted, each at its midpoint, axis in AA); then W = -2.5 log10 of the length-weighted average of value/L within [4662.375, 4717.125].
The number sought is 0.03 mag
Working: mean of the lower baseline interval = 7.79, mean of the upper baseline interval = 8.08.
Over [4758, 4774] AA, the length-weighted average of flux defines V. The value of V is 7.94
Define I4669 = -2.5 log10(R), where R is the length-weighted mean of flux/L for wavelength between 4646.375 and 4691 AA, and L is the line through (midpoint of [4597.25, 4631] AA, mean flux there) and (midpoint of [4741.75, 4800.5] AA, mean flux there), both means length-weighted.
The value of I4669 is 0.05 mag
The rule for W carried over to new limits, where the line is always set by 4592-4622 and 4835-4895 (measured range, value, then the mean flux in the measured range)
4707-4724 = -0.10 mag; 8.48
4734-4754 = -0.06 mag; 8.1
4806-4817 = -0.11 mag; 8.43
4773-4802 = -0.06 mag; 8.08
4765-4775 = -0.07 mag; 8.19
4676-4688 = -0.01 mag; 7.81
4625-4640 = -0.03 mag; 8.01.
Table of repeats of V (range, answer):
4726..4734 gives 8.02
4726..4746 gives 7.83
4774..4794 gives 8.08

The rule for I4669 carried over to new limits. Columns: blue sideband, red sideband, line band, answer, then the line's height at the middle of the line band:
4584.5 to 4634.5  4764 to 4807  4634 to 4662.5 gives 0.04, 7.94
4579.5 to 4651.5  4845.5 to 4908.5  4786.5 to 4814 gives -0.07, 7.62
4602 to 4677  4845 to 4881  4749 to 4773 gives -0.07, 7.57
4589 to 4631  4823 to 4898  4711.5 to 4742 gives -0.05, 7.77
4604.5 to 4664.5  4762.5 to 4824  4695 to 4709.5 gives 0.04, 7.94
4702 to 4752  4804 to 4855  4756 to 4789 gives 0.03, 8.19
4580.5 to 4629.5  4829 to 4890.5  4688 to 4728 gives -0.05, 7.7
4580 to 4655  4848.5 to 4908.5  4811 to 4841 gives -0.08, 7.57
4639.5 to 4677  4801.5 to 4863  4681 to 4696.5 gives -0.02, 7.6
